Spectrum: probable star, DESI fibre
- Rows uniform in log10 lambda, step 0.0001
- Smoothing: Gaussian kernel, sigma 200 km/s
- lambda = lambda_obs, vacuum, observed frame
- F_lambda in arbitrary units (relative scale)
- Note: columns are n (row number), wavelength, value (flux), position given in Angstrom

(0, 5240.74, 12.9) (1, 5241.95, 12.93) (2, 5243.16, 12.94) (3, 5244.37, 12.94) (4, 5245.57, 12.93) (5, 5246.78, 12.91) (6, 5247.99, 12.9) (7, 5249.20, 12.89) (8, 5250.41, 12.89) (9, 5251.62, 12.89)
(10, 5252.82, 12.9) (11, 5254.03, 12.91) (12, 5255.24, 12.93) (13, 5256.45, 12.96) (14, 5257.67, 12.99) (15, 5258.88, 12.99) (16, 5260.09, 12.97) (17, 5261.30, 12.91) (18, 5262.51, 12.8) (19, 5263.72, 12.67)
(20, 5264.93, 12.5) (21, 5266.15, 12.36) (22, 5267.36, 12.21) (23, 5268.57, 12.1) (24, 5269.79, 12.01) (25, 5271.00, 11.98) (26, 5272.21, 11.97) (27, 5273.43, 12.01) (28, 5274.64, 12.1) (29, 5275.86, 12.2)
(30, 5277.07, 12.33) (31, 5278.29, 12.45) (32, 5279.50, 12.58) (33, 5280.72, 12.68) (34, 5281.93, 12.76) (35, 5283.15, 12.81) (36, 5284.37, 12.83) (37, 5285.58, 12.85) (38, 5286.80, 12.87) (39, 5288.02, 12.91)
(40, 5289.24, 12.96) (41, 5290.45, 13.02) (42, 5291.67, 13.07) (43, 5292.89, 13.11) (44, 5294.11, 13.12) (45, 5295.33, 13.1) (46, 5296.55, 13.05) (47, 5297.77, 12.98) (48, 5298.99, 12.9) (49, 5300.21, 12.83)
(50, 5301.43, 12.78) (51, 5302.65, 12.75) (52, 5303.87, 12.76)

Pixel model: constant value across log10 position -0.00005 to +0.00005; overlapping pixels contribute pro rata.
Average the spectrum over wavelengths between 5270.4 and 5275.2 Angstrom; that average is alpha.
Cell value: 12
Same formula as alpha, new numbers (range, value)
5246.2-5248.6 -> 12.9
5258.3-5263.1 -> 12.9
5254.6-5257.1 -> 12.9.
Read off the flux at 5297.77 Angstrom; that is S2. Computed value 12.98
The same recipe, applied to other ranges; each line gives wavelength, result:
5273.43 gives 12.01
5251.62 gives 12.89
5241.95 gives 12.93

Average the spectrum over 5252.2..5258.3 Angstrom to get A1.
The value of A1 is 12.9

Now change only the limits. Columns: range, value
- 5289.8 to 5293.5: 13.1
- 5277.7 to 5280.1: 12.5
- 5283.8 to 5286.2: 12.9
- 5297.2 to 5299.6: 12.9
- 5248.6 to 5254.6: 12.9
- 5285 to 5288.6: 12.9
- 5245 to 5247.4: 12.9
